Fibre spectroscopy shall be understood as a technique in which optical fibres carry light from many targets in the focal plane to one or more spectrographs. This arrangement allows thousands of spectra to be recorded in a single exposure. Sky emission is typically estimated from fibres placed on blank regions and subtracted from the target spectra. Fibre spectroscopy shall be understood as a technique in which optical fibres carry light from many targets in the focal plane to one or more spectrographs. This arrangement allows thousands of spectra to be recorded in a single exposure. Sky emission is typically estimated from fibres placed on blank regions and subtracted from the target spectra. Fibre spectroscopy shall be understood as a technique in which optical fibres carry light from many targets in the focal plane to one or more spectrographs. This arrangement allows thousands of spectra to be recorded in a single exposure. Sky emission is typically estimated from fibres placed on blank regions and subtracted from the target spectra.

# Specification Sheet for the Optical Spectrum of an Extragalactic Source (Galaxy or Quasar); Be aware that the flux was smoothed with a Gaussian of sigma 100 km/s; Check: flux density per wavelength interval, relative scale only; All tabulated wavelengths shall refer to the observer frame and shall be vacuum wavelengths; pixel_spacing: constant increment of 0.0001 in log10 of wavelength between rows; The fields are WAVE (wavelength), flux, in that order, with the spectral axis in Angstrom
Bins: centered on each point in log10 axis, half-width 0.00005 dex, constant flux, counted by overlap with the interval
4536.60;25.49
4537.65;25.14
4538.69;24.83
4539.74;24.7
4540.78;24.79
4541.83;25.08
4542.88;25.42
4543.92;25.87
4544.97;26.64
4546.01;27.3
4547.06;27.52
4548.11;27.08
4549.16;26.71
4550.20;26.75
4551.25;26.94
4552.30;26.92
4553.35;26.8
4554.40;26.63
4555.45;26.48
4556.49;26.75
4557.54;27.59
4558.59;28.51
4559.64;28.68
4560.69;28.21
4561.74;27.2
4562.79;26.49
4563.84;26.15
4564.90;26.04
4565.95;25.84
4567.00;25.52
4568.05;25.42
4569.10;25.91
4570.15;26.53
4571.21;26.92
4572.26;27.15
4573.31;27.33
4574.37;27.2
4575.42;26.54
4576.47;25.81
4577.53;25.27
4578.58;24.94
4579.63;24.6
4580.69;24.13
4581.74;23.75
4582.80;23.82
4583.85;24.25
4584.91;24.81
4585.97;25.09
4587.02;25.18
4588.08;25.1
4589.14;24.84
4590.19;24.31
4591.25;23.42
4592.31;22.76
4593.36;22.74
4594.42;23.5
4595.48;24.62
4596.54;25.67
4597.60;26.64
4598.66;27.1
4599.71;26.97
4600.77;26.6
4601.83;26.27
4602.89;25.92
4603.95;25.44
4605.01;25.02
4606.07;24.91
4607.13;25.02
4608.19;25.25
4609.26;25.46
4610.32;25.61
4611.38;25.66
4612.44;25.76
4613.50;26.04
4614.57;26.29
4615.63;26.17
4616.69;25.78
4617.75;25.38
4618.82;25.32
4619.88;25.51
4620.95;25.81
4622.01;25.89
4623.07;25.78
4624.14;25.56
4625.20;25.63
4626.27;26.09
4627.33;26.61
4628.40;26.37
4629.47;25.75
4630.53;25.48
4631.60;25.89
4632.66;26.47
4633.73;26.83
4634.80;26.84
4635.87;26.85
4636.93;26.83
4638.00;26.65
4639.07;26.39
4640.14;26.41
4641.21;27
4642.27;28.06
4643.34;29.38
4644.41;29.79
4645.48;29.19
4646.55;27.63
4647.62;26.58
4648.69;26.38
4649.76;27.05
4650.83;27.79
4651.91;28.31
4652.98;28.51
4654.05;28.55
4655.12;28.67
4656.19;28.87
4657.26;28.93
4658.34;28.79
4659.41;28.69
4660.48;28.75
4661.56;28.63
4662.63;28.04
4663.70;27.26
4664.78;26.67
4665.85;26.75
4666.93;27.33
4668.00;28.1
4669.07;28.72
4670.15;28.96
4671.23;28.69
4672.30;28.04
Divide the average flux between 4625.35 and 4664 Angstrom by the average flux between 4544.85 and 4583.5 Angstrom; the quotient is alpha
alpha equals 1.04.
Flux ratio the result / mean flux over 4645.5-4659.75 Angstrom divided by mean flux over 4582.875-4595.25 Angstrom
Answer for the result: 1.2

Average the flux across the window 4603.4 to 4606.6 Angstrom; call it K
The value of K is 25.1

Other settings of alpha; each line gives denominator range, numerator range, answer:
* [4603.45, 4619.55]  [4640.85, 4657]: 1.10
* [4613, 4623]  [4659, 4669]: 1.08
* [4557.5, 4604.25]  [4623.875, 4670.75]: 1.07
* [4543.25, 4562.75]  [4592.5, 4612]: 0.94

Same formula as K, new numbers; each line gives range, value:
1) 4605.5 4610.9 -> 25.2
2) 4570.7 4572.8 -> 27.1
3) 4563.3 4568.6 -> 25.8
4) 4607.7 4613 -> 25.5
